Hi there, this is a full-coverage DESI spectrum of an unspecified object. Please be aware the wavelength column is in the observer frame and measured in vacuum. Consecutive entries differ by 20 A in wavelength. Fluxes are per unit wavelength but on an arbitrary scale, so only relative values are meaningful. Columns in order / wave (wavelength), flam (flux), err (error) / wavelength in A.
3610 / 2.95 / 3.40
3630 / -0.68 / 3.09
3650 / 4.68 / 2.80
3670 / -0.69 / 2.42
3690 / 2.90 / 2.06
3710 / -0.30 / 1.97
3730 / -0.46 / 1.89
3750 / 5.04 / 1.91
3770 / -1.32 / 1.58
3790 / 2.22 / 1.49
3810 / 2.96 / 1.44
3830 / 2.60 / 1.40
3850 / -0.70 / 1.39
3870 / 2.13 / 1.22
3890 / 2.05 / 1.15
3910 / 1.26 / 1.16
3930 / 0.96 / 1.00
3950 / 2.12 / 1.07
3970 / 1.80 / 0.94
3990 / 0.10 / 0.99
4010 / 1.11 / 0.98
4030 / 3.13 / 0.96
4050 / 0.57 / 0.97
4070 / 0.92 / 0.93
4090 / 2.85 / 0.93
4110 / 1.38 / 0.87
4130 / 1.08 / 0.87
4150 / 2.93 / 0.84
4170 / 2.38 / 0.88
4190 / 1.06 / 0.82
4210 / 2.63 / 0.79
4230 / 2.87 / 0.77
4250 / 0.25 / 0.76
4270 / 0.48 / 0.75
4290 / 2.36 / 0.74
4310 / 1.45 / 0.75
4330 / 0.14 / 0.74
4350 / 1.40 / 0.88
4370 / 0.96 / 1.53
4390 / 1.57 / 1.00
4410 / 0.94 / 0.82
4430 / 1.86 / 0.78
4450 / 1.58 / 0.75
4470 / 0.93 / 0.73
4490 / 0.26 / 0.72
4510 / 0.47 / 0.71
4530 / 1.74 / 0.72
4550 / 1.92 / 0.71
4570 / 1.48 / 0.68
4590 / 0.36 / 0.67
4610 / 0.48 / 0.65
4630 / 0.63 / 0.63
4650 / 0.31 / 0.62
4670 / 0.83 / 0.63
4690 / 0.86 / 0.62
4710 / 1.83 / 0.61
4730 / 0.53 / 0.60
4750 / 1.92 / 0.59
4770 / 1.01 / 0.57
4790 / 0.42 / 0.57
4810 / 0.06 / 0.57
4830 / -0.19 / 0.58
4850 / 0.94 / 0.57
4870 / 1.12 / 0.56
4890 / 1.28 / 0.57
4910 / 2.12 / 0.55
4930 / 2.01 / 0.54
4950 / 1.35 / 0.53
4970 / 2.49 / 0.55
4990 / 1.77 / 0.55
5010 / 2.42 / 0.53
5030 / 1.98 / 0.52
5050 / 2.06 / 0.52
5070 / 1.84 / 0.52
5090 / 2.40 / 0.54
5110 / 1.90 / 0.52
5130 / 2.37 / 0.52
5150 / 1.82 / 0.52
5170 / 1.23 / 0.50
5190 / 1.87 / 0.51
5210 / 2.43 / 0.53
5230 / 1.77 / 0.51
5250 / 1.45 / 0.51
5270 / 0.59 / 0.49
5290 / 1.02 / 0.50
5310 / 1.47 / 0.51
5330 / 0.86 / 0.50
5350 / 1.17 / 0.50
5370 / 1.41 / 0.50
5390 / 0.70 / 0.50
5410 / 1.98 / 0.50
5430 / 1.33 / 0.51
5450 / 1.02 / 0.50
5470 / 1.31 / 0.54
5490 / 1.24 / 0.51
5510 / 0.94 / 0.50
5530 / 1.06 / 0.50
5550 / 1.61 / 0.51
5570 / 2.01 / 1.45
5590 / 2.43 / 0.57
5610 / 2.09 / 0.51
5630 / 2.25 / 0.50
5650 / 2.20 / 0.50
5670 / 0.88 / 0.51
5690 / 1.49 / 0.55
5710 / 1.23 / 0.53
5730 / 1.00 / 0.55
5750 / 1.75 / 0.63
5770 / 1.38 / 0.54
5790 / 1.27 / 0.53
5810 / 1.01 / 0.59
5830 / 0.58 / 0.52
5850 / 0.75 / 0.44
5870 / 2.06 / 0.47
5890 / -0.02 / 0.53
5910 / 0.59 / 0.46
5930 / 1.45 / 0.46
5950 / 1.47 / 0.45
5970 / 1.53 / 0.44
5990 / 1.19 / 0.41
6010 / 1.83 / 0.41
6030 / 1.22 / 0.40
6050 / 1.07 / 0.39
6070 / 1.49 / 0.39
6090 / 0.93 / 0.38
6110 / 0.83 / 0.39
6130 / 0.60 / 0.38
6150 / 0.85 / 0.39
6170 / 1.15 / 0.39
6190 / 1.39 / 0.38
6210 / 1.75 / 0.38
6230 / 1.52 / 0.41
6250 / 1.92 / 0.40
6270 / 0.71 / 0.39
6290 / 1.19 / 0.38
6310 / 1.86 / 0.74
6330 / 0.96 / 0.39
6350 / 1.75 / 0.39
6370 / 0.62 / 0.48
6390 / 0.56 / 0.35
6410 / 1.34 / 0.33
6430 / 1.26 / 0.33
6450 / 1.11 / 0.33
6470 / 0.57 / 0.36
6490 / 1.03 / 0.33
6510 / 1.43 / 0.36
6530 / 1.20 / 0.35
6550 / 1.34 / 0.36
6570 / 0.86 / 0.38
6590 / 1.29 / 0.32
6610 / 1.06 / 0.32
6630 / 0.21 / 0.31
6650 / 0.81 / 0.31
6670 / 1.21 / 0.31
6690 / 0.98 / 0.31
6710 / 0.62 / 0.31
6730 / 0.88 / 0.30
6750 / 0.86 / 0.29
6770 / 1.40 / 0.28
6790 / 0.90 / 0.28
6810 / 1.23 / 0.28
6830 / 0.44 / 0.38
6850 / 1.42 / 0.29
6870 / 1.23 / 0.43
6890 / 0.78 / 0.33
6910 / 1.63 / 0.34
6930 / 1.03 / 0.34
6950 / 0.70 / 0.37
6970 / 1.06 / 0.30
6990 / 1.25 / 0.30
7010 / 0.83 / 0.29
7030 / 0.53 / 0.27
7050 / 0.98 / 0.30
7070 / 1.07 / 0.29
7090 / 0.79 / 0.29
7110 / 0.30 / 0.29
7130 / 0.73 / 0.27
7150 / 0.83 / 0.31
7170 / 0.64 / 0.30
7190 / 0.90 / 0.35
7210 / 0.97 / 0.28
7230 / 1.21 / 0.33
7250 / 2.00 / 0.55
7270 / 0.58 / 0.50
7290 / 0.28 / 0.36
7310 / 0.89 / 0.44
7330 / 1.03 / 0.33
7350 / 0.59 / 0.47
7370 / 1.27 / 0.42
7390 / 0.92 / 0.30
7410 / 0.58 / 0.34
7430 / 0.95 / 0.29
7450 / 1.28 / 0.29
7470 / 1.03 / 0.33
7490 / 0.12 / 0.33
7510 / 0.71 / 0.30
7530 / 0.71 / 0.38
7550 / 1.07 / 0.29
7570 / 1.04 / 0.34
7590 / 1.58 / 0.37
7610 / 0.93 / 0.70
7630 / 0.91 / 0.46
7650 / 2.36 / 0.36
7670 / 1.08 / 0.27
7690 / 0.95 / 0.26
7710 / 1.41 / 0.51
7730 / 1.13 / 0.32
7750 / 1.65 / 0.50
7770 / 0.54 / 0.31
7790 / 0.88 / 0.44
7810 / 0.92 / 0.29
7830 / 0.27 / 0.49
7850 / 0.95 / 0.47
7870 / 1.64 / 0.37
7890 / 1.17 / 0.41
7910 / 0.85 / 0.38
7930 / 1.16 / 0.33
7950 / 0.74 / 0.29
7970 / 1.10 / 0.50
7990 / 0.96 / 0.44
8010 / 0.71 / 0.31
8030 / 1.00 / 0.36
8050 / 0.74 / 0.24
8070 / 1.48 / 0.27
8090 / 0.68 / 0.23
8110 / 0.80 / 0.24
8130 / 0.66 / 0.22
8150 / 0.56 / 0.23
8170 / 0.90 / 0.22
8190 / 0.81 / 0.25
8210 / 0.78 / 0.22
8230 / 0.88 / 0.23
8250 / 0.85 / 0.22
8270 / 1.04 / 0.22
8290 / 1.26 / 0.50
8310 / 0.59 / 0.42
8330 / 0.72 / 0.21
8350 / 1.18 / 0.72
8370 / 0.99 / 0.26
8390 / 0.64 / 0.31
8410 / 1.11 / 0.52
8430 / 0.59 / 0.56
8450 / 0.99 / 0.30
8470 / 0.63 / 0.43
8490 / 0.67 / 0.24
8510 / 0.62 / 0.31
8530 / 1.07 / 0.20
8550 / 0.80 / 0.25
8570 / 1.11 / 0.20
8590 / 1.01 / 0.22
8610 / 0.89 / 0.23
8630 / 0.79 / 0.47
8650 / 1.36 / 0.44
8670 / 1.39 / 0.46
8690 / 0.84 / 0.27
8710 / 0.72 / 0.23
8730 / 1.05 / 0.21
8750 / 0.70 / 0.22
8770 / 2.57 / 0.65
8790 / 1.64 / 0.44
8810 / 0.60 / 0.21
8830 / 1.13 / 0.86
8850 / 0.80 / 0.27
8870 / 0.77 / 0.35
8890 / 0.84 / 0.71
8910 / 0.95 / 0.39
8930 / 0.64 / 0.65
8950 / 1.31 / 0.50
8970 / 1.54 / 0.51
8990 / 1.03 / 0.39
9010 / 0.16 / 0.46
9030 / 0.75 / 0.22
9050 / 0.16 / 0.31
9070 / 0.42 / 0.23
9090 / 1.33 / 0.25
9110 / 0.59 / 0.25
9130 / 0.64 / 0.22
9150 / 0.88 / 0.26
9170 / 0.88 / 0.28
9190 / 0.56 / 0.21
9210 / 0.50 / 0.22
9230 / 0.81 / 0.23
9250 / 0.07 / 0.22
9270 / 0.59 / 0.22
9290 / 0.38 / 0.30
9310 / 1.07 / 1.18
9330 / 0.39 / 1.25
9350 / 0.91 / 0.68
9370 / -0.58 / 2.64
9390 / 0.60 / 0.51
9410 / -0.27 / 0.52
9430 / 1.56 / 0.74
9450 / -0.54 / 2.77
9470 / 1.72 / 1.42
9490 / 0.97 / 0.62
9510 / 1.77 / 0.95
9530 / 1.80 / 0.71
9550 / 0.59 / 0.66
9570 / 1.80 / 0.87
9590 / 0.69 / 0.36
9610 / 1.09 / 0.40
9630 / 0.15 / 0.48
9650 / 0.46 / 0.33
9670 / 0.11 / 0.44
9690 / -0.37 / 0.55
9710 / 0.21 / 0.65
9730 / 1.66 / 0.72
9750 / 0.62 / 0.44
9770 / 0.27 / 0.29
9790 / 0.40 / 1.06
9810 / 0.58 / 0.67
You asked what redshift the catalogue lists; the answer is 0.303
